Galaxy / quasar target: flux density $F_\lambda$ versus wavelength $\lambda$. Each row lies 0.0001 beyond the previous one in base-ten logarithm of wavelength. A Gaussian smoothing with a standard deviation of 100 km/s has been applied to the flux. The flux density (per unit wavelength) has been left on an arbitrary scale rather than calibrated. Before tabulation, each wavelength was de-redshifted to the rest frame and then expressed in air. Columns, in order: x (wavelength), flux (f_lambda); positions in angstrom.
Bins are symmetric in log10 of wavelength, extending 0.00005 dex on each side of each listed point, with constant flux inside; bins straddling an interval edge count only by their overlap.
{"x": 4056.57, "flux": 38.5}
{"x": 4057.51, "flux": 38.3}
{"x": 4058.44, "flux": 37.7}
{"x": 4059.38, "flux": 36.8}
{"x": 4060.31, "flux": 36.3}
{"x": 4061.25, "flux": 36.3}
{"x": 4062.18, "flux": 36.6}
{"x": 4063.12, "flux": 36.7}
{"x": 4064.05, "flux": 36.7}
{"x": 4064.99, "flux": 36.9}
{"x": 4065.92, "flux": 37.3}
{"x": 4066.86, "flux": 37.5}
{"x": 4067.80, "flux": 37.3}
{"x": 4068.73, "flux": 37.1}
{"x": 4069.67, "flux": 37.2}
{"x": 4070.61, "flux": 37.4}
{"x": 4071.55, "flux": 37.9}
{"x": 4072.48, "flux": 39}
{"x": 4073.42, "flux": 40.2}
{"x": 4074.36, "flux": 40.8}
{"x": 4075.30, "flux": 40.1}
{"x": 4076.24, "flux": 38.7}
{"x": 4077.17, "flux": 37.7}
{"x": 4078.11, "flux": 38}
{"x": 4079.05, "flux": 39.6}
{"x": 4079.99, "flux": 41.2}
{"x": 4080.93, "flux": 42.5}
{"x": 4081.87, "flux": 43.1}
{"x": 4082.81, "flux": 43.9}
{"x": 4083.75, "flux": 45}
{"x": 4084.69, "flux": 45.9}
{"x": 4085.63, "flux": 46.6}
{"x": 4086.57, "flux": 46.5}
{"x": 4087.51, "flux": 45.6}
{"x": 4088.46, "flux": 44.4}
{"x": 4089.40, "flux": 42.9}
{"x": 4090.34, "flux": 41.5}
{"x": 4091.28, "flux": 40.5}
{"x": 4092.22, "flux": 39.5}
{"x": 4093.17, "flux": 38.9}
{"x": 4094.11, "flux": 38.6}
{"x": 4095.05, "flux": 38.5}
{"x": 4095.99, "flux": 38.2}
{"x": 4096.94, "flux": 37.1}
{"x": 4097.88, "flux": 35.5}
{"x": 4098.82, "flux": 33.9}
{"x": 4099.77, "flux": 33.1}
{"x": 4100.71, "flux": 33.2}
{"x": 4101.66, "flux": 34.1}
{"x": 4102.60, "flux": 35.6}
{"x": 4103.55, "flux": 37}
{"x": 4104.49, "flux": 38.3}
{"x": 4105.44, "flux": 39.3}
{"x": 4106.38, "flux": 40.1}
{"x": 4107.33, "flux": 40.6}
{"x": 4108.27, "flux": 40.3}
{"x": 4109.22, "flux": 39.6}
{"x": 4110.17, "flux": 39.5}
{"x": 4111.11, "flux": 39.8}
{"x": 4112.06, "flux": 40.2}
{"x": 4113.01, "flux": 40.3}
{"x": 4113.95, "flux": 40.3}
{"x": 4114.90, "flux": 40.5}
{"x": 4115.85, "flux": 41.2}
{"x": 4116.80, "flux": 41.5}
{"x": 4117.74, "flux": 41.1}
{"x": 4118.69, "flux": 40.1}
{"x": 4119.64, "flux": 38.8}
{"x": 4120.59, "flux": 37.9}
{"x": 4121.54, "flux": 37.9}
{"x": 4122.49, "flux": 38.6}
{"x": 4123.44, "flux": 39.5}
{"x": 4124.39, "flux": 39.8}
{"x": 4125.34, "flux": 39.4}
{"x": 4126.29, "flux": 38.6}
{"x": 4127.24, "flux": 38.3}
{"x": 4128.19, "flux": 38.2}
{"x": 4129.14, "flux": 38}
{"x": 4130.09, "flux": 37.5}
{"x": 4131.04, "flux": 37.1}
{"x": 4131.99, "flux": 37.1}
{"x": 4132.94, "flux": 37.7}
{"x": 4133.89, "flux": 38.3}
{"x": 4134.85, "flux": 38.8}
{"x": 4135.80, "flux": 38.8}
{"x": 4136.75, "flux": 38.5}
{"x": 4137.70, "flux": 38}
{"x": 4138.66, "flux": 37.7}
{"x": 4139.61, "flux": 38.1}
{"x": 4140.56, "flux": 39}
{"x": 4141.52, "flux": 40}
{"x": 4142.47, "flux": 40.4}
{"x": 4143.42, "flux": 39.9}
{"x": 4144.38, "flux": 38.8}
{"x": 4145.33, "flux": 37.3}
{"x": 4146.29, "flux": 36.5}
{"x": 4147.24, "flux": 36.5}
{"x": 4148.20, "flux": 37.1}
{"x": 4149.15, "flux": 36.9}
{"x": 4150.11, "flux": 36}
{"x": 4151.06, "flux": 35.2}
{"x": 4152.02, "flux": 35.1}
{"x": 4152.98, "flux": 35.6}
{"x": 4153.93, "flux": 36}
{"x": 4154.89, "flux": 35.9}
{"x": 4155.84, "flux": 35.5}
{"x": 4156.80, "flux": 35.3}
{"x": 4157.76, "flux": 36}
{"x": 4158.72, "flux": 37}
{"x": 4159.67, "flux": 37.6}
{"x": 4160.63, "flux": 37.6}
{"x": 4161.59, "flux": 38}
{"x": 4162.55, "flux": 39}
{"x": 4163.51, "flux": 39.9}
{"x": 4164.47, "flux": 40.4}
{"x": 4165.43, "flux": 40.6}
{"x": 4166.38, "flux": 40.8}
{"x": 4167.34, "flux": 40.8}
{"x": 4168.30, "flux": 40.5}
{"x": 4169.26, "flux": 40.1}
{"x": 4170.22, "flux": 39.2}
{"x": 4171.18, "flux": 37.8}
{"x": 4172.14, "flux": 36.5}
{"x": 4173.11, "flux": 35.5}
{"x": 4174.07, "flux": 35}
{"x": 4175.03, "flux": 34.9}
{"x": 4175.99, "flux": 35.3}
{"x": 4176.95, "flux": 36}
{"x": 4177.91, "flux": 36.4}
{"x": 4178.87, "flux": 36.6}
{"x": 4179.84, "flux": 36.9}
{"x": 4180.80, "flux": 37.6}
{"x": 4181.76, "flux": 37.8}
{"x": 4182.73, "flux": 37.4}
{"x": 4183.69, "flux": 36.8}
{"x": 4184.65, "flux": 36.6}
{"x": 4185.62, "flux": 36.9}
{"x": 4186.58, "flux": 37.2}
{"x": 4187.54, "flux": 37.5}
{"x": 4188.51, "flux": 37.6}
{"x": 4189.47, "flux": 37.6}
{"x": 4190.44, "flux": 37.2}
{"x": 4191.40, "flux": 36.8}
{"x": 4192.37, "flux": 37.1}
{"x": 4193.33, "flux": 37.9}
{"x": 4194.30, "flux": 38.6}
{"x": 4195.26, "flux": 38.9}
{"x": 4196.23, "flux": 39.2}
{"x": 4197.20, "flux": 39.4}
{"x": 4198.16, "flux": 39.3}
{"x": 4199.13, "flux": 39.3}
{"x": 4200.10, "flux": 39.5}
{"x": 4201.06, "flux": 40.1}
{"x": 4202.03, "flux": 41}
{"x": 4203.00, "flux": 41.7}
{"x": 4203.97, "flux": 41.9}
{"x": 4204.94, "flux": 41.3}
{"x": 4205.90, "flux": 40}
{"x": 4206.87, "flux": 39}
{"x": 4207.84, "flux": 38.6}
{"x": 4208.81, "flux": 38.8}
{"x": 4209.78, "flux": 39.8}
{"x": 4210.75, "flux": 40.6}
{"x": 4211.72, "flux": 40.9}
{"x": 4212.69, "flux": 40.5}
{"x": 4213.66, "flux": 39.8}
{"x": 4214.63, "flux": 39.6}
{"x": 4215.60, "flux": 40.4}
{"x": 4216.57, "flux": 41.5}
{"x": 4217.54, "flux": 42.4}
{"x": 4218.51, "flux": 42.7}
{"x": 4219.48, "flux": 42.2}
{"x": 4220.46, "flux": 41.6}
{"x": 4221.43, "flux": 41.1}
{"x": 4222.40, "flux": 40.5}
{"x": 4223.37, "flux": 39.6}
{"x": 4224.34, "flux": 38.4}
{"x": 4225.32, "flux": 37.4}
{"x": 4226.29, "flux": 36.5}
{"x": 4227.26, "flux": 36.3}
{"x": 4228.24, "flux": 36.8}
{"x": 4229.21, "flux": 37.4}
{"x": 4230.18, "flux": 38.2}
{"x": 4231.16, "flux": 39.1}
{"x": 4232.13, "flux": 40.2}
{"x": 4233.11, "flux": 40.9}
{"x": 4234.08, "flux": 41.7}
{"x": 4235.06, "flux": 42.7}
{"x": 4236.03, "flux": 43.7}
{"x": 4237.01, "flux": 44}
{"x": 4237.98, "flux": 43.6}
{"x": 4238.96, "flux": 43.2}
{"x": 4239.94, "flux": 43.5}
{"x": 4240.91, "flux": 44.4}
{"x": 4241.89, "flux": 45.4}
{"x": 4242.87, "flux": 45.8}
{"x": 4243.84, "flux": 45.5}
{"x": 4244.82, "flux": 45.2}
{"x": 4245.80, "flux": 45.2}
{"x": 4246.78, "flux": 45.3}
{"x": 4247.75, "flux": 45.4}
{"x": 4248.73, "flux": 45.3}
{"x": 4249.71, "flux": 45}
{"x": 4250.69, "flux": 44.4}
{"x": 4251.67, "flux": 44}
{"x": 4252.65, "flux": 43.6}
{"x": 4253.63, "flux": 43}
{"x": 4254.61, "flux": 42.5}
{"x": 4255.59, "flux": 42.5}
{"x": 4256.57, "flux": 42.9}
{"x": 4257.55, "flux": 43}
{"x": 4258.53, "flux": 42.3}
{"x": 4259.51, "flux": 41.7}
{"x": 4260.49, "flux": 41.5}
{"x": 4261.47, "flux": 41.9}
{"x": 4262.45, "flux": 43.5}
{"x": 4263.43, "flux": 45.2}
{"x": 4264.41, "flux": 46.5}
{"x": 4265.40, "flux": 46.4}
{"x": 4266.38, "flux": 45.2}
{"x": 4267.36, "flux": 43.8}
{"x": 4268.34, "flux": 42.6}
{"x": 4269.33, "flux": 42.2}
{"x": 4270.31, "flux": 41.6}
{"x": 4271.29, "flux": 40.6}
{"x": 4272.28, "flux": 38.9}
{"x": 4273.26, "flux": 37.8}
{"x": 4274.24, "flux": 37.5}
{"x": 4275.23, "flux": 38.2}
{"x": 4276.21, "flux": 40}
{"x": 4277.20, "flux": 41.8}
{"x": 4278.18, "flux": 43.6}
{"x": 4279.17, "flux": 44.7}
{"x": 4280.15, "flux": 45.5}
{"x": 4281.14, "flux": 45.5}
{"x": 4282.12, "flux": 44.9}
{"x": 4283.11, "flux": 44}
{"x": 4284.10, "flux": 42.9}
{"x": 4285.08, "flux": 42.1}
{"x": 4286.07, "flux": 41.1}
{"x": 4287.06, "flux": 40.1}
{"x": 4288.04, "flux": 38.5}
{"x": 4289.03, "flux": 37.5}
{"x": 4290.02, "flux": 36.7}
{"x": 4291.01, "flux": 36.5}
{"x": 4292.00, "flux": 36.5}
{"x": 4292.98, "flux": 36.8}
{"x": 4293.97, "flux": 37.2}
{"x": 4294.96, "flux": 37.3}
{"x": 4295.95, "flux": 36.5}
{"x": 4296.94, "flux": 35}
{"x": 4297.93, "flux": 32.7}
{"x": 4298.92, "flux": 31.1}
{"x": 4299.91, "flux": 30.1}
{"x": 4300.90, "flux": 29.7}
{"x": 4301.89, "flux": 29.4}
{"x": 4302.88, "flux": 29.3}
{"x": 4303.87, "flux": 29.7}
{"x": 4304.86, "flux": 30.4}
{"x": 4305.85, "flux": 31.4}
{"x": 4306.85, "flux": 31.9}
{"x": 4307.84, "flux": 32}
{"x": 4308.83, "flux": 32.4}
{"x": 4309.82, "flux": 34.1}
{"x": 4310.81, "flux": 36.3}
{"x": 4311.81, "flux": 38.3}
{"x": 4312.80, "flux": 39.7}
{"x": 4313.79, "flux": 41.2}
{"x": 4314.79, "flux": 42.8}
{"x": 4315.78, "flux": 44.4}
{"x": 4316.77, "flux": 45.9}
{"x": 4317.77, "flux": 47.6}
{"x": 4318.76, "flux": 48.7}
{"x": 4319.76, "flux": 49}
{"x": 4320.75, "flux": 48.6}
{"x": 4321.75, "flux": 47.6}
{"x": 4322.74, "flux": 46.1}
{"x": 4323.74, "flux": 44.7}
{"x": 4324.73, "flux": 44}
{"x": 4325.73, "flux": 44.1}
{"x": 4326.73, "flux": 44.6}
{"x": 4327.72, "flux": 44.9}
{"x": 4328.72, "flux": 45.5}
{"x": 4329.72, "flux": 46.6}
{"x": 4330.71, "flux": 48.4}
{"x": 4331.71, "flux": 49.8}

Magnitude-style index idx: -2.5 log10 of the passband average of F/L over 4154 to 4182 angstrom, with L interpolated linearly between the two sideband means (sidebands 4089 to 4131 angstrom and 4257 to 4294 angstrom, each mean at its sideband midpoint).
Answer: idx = 0.06 mag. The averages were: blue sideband 38.7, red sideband 41.5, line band 37.6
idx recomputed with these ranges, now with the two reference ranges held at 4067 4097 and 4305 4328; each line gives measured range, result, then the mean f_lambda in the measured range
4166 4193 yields 0.10 mag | 37.4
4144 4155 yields 0.13 mag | 36.4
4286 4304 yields 0.19 mag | 34.8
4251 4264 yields -0.04 mag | 43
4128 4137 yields 0.08 mag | 38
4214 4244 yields 0.00 mag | 41.1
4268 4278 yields 0.03 mag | 40.2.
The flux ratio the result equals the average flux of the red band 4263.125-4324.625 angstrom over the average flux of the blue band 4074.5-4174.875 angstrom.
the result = 1.0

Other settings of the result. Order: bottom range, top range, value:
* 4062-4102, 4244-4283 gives 1.09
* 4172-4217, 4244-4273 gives 1.13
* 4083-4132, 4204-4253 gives 1.05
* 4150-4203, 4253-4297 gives 1.10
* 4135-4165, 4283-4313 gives 0.94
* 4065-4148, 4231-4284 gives 1.10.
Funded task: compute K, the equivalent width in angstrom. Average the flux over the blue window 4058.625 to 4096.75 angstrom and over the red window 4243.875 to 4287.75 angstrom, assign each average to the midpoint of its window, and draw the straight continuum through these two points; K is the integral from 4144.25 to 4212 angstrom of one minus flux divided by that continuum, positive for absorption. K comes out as 5.8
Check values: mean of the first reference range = 39.8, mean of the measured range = 38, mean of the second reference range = 43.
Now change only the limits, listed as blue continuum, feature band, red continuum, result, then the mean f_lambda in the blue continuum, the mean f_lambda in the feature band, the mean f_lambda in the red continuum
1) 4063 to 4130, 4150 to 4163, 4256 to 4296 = 1.2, 39.4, 36.4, 41.3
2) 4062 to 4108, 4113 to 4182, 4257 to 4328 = 2.6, 39.3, 38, 40.1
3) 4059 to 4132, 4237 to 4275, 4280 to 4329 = -4.0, 39.2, 43.3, 39.2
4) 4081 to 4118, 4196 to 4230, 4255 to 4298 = 0.7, 40.1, 39.9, 41.1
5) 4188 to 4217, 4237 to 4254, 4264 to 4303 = -2.3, 39.5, 44.6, 39.3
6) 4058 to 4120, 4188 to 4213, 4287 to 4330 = -0.2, 39.3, 39.3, 38.7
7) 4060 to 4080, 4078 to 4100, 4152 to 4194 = -1.8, 38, 41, 37.4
